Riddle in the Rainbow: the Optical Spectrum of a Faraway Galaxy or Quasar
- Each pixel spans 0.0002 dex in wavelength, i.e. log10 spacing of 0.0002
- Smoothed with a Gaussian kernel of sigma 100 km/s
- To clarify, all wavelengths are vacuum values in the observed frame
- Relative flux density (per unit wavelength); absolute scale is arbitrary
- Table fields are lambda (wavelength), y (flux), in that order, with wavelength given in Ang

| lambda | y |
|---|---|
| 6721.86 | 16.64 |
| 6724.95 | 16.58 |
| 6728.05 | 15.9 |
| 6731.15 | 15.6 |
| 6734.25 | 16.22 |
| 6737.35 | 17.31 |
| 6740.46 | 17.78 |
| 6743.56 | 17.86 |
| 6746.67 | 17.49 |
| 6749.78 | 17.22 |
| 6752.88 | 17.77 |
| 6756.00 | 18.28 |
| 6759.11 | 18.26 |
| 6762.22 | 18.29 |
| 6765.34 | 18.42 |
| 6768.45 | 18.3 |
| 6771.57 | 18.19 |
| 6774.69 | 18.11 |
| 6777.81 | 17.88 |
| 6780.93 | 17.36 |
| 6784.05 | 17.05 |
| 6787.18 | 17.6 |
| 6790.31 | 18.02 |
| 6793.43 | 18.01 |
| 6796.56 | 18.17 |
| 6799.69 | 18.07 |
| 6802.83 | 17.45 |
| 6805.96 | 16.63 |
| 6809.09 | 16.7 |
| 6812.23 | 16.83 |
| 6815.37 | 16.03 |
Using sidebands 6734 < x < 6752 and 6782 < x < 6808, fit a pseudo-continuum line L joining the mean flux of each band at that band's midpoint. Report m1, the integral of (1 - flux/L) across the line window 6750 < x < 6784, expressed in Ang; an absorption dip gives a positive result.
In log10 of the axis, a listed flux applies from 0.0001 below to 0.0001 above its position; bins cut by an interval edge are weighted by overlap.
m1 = -0.98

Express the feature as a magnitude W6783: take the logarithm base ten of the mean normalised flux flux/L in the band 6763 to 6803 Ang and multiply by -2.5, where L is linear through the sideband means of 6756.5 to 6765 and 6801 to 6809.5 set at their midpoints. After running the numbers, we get -0.02 mag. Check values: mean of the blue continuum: 18.3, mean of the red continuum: 17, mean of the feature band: 17.9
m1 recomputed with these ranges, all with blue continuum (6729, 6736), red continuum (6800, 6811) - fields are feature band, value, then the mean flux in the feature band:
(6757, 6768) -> -1.3 Ang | 18.3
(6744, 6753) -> -0.7 Ang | 17.5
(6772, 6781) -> -0.7 Ang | 17.9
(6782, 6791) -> -0.4 Ang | 17.5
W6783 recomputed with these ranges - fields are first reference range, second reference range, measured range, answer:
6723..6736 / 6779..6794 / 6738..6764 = -0.07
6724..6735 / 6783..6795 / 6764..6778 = -0.06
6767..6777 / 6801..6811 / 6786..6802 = -0.04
